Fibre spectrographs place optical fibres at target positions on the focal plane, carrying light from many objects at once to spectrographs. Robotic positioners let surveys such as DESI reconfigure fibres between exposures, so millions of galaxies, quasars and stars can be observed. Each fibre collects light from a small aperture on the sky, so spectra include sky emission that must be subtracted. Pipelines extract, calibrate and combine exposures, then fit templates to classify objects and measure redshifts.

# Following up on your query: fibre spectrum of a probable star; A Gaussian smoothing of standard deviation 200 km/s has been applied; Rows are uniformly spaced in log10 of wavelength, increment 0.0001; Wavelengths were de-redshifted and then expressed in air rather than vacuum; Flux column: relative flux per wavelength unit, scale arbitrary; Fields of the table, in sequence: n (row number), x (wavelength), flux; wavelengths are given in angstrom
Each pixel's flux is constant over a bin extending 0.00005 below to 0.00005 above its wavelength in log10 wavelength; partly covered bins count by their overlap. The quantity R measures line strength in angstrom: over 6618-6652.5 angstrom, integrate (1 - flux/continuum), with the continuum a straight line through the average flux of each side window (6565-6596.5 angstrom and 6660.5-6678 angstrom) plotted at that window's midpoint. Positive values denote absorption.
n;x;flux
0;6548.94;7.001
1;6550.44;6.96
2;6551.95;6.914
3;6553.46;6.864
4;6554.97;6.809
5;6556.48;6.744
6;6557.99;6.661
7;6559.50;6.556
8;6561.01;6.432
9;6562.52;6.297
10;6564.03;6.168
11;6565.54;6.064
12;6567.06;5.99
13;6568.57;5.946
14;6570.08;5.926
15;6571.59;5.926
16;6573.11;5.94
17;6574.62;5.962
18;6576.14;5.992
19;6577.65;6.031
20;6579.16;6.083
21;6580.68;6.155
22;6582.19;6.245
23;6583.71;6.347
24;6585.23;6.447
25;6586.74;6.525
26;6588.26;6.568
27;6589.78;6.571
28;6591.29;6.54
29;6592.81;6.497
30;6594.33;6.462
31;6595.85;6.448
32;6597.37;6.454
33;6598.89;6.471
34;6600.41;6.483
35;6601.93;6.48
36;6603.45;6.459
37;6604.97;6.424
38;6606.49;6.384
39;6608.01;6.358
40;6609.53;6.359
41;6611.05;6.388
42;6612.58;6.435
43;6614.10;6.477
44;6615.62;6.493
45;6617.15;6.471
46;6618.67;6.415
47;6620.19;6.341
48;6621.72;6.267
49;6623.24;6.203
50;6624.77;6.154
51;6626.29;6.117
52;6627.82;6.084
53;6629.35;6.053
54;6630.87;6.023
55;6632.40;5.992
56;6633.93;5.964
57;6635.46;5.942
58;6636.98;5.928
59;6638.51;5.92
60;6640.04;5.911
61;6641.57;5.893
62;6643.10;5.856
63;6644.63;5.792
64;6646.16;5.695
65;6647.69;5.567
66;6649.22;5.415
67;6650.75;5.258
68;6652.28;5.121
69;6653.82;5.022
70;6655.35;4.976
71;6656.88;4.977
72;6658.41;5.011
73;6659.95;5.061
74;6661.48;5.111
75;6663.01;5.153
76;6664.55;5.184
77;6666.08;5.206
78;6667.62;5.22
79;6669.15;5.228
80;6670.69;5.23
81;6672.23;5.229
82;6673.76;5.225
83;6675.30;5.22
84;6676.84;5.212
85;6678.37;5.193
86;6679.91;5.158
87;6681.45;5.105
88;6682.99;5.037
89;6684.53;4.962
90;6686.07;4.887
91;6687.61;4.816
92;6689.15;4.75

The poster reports -2.0 angstrom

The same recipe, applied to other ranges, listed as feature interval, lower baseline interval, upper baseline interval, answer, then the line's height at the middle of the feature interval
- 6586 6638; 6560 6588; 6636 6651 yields -3.5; 5.93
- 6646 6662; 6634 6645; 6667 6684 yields 1.2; 5.61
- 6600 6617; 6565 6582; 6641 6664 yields -2.2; 5.7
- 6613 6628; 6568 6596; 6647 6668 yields -1.6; 5.69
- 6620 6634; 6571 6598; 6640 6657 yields -0.9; 5.74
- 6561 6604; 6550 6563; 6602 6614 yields 1.8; 6.55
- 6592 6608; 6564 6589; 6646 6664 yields -1.7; 5.85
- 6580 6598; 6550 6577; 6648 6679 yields -1.2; 6.04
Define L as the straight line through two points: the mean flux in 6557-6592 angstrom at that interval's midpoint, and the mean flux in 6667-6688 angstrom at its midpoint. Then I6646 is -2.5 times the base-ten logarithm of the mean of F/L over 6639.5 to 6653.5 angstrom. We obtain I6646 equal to -0.02 mag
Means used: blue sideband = 6.24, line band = 5.59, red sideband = 5.13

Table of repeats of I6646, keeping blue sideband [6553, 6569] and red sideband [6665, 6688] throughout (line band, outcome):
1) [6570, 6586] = 0.02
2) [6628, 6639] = -0.07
